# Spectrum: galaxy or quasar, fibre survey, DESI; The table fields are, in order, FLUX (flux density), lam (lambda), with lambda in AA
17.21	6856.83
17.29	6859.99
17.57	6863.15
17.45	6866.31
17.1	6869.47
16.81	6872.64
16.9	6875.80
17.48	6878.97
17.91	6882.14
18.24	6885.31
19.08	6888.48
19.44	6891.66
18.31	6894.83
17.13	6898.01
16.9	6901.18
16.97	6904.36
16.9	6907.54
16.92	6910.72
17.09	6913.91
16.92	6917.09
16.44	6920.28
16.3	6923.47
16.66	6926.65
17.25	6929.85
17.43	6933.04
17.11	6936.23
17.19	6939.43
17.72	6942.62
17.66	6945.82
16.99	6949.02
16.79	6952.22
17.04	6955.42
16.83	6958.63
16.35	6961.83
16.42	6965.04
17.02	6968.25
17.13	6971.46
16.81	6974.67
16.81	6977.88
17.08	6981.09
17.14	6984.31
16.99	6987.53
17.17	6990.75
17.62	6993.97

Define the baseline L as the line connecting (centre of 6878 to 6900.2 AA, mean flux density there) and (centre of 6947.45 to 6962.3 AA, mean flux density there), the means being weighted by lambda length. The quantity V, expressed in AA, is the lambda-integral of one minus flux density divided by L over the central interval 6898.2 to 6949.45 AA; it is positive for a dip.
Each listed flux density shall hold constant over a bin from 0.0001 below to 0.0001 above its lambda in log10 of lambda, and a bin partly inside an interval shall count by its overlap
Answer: 1.3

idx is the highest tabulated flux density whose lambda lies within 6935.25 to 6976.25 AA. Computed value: 17.72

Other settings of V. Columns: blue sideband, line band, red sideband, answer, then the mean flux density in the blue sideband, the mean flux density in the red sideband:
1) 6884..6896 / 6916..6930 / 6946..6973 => 1.0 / 18.8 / 16.9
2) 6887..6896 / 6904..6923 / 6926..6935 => 1.2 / 19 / 17.2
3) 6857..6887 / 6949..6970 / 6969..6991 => 0.4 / 17.4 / 17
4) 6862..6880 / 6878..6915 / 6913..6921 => -1.5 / 17.2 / 16.8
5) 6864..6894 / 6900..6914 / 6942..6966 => 0.4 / 17.8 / 17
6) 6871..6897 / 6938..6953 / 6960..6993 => 0.0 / 18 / 16.9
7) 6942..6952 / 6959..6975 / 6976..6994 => 0.4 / 17.3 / 17.1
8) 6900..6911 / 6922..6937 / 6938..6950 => 0.3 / 16.9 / 17.4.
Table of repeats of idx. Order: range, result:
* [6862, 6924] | 19.44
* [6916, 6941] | 17.43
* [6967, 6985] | 17.14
